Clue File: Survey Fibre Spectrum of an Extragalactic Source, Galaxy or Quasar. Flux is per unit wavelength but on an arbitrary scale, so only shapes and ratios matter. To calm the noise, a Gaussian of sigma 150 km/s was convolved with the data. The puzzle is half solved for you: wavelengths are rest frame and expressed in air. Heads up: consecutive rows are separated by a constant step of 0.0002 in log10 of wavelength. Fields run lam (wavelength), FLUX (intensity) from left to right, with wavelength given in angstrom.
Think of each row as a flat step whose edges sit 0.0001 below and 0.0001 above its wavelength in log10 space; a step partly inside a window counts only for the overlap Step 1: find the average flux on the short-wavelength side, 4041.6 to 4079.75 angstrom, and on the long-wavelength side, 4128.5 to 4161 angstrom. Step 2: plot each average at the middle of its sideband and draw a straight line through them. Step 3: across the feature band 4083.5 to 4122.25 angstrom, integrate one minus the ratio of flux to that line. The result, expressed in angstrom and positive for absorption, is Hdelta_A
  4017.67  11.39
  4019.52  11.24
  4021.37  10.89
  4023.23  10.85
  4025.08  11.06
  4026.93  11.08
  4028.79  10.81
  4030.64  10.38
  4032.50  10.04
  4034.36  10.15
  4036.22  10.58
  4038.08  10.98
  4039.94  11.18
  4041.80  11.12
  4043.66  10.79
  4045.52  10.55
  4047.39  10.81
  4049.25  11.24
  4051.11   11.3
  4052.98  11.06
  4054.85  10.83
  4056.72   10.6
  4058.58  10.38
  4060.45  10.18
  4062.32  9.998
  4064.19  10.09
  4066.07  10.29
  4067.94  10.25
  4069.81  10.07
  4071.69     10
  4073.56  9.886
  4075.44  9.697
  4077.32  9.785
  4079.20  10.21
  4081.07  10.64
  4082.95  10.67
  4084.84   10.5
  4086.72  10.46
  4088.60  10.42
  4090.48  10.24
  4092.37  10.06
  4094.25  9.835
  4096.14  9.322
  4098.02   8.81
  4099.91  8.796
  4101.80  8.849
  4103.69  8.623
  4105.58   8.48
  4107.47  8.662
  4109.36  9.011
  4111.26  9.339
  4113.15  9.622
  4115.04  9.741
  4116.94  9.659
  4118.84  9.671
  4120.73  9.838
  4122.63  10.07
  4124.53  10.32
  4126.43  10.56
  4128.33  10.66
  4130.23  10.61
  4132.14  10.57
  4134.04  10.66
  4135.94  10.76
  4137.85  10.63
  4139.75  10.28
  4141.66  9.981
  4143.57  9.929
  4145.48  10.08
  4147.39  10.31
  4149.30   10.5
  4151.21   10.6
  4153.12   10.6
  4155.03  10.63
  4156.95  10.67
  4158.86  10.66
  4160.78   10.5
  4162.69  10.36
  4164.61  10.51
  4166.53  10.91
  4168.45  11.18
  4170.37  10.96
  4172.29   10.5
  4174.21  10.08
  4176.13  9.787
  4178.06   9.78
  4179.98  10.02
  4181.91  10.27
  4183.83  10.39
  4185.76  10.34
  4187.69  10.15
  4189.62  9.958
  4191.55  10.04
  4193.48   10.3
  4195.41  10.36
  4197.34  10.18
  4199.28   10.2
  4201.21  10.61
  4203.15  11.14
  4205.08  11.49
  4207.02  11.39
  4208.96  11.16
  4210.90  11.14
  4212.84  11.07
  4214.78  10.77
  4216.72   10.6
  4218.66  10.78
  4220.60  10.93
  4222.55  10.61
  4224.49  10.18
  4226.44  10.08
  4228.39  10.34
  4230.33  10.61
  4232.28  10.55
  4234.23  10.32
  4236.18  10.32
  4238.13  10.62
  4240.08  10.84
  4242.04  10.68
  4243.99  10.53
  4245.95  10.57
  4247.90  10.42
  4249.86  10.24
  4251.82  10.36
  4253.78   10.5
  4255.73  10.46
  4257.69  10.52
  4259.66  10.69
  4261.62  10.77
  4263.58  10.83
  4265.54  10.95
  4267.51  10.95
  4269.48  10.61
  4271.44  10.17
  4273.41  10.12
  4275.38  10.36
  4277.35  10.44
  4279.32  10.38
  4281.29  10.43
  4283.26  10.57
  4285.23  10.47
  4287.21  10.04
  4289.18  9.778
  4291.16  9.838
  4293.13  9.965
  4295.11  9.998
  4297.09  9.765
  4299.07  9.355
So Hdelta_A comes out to 3.5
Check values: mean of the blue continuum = 10.4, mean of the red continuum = 10.5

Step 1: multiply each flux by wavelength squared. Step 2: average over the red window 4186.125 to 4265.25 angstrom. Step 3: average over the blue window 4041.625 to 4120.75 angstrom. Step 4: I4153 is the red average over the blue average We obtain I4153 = 1.1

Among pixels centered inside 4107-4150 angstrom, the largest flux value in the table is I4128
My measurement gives 10.76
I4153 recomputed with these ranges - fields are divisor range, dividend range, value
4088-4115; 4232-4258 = 1.21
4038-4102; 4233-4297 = 1.11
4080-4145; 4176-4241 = 1.11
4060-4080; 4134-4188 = 1.08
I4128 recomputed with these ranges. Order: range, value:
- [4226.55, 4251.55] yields 10.84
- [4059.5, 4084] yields 10.67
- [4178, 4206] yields 11.49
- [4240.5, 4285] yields 10.95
